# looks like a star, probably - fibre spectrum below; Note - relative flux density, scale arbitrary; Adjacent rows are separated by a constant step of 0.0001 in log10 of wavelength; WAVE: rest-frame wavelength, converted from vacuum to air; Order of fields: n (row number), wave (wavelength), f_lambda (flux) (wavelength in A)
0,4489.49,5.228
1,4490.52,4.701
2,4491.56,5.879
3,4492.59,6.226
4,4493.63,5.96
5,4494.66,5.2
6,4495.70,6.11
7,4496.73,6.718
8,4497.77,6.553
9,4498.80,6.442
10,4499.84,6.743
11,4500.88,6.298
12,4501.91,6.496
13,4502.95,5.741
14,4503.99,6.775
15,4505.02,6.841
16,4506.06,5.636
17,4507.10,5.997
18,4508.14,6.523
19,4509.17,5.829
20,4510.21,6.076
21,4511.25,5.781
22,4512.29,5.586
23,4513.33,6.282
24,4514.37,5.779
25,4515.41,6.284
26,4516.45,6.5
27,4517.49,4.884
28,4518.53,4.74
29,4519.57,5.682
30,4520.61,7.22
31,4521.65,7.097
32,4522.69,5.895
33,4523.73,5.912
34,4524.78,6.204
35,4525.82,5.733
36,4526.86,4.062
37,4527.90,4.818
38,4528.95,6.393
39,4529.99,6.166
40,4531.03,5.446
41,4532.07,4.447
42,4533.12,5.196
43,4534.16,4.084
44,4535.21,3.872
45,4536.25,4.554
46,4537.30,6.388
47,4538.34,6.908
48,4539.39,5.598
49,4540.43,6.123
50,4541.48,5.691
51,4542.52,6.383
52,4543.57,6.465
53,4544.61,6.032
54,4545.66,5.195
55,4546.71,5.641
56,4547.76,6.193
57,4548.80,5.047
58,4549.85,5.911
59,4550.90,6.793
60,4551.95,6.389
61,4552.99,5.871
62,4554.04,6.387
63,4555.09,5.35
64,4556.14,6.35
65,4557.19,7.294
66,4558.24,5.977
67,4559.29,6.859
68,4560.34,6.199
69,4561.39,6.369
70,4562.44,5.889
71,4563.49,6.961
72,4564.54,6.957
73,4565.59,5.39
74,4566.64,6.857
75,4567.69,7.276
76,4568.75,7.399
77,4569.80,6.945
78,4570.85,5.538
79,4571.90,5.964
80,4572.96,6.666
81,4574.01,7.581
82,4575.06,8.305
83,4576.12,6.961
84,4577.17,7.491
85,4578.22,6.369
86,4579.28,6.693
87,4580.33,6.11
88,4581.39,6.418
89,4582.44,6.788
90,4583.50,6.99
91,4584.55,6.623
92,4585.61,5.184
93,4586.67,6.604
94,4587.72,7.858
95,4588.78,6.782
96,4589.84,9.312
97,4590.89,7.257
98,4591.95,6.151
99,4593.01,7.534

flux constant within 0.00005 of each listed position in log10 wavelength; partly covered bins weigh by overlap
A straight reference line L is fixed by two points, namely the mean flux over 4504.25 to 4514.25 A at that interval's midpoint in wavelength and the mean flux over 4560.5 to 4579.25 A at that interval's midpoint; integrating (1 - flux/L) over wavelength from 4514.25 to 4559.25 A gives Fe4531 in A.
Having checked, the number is 4.07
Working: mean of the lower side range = 6.07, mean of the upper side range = 6.75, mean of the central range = 5.8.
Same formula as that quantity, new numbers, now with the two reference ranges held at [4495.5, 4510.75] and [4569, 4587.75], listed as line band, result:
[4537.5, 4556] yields 1.5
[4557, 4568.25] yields 0.2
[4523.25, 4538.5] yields 2.7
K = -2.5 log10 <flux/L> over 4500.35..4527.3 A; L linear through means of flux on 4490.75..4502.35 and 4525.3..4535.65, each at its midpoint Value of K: -0.07 mag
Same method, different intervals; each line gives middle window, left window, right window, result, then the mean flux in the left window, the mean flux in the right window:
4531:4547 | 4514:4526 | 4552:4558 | 0.120 mag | 6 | 6.25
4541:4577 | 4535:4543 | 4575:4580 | 0.003 mag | 5.76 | 7.02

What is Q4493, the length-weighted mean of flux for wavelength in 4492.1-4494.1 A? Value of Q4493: 6.08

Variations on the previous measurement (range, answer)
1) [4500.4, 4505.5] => 6.44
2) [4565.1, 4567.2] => 6.16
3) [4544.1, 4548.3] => 5.76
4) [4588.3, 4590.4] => 8.08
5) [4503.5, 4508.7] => 6.36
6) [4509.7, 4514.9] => 5.9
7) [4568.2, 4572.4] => 6.47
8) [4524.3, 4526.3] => 5.97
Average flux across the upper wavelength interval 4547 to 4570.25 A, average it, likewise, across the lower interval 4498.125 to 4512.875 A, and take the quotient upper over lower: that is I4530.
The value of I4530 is 1.03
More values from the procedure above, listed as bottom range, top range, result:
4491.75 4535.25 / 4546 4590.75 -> 1.12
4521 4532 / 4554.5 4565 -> 1.12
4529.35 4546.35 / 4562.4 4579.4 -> 1.23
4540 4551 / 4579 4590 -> 1.14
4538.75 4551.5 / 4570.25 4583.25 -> 1.14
